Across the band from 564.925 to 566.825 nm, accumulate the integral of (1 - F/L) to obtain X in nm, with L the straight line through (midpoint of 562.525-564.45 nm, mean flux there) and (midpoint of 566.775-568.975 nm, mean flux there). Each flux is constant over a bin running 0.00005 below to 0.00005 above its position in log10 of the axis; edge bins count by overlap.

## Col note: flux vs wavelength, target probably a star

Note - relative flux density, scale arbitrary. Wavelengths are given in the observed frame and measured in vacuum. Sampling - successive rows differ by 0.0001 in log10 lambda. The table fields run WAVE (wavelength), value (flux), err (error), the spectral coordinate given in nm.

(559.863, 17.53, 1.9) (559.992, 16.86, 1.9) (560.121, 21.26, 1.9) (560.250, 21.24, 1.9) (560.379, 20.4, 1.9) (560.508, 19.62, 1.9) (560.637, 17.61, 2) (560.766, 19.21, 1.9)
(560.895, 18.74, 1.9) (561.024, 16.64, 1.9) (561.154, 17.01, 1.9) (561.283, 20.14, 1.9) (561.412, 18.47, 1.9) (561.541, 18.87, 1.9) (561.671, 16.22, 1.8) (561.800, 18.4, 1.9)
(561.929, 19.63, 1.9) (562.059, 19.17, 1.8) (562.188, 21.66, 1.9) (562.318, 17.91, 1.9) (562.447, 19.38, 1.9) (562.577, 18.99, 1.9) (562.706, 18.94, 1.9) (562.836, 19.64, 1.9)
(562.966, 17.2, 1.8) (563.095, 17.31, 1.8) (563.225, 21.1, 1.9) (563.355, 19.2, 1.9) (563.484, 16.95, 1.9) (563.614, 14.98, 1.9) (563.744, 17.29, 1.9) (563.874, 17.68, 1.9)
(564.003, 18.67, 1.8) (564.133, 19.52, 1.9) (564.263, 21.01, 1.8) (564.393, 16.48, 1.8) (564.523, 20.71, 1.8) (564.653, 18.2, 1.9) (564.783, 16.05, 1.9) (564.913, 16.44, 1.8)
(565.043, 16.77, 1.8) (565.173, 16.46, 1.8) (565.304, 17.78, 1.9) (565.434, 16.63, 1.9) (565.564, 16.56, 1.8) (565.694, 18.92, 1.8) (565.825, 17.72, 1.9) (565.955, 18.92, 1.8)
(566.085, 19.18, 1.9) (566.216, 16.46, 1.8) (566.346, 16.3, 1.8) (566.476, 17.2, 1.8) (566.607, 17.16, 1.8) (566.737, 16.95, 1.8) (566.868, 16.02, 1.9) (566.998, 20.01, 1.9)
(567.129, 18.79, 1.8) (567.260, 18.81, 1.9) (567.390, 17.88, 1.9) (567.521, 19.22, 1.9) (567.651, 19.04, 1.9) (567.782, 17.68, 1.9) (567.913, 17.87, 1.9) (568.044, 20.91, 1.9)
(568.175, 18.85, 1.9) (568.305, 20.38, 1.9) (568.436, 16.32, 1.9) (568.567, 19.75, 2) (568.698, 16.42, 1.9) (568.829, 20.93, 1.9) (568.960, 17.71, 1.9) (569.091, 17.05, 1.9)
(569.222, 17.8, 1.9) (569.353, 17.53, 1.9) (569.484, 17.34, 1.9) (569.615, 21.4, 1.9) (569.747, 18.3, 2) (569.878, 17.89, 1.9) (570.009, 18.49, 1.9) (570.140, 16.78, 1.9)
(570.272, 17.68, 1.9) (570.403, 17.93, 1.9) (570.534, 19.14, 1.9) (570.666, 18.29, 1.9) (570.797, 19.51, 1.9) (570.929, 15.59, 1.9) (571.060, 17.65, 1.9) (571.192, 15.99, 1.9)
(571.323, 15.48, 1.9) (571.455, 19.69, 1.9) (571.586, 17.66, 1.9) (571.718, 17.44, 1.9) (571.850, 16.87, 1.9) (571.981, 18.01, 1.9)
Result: 0.12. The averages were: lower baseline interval 18.3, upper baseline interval 18.6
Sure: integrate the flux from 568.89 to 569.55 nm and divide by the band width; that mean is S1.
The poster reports 17.5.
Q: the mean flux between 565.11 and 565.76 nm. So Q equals 17.2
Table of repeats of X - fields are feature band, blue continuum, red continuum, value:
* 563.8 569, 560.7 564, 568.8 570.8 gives 0.07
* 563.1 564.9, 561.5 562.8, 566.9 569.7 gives 0.06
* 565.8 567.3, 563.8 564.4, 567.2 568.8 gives 0.08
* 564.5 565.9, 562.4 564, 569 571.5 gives 0.06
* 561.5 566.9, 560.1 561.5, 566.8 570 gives 0.23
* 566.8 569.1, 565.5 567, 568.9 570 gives -0.09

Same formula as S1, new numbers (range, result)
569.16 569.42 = 17.7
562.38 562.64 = 19.2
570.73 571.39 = 16.8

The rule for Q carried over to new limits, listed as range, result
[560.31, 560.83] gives 19.2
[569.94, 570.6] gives 18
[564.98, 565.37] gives 17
